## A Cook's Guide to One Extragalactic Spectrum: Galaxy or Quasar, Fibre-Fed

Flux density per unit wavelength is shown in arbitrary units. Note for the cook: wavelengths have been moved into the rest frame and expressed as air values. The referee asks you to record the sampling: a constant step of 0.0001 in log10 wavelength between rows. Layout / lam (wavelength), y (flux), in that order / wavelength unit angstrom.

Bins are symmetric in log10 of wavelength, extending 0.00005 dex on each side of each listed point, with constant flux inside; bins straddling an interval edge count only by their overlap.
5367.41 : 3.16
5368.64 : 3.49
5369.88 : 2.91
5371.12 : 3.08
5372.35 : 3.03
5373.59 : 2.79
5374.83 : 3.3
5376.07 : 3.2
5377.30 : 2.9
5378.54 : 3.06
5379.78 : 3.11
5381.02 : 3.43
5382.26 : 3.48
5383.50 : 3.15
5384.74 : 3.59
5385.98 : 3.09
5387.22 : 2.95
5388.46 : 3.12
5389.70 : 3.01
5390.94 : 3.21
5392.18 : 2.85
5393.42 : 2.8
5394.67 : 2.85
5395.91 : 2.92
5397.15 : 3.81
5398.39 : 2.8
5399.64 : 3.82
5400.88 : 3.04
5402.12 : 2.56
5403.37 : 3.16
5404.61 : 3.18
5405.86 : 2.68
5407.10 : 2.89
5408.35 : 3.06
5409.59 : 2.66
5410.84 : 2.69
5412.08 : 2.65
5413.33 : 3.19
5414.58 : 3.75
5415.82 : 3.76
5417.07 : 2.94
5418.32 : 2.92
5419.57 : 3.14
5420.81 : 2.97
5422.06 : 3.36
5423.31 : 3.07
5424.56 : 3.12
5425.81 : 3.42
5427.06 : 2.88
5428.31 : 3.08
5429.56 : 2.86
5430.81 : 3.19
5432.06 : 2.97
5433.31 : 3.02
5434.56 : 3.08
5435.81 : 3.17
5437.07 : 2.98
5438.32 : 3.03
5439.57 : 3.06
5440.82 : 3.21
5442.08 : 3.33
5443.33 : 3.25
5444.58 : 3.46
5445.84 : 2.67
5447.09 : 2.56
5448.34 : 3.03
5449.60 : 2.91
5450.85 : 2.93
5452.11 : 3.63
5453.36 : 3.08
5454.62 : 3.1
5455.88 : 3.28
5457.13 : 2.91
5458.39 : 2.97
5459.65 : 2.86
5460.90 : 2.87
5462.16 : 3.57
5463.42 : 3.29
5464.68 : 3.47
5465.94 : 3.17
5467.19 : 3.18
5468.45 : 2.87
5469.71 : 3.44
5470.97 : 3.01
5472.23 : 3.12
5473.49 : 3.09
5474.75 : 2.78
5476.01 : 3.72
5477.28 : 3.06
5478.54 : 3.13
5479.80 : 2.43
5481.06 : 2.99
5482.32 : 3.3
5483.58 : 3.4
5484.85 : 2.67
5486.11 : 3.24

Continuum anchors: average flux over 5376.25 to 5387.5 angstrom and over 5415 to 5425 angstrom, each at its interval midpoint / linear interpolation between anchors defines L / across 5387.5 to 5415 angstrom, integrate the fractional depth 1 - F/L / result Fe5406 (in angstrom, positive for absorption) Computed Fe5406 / 1.4 angstrom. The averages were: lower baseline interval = 3.2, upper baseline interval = 3.17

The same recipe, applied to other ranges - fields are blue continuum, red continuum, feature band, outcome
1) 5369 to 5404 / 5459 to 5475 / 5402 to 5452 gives 1.1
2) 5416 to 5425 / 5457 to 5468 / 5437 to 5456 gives 0.2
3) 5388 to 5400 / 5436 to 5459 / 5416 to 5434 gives 0.0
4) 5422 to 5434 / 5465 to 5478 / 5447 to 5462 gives 0.4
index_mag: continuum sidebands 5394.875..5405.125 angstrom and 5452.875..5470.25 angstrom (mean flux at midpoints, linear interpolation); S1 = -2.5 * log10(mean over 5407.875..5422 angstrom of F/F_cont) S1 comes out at 0.02 mag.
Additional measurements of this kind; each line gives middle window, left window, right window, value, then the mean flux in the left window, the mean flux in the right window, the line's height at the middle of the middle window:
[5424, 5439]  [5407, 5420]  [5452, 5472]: 0.01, 3.06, 3.16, 3.1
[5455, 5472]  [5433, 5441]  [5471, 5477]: -0.01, 3.07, 3.15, 3.13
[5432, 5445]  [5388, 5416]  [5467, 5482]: -0.03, 3.05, 3.07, 3.06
